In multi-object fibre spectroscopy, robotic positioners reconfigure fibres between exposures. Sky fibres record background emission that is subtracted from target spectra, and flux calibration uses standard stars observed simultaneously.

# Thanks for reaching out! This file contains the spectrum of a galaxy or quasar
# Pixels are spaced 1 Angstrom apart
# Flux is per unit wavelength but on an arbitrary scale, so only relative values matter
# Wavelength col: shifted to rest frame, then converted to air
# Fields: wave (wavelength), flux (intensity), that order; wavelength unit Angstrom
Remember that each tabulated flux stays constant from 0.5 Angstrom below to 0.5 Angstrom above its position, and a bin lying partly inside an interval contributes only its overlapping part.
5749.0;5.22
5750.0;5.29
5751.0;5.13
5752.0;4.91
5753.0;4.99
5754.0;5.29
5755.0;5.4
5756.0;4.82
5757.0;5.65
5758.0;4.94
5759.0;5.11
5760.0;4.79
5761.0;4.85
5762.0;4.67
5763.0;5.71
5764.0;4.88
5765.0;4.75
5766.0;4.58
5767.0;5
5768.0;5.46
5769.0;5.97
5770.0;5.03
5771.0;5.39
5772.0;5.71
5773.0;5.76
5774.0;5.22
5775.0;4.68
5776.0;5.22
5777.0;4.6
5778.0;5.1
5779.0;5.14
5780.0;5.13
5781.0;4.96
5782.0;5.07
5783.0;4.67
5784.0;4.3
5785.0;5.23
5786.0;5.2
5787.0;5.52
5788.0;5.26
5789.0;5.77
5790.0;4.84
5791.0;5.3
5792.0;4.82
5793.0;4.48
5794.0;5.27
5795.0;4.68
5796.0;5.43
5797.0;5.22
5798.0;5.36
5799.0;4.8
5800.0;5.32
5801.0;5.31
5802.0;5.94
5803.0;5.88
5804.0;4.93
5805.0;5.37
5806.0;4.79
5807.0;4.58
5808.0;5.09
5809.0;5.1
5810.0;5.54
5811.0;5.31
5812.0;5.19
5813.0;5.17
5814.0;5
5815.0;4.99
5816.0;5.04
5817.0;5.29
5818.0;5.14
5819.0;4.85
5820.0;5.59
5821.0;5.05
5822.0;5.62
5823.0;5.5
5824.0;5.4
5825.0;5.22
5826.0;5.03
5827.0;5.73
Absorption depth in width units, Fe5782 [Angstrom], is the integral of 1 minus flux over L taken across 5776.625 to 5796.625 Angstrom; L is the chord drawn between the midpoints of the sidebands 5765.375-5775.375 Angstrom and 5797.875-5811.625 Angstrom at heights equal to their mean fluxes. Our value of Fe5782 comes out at 0.8 Angstrom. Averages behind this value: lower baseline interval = 5.28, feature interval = 5.04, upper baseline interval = 5.23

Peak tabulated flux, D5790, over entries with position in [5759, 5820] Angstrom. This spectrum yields 5.97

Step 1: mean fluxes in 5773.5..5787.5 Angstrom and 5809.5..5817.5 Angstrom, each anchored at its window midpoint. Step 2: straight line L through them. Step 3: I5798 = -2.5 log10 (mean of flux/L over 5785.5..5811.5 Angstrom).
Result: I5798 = -0.019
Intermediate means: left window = 5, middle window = 5.2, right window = 5.19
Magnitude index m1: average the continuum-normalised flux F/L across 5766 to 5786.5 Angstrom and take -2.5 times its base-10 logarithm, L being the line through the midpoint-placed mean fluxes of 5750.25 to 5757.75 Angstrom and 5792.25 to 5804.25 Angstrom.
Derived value 0.01 mag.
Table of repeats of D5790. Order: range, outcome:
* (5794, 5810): 5.94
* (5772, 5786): 5.76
